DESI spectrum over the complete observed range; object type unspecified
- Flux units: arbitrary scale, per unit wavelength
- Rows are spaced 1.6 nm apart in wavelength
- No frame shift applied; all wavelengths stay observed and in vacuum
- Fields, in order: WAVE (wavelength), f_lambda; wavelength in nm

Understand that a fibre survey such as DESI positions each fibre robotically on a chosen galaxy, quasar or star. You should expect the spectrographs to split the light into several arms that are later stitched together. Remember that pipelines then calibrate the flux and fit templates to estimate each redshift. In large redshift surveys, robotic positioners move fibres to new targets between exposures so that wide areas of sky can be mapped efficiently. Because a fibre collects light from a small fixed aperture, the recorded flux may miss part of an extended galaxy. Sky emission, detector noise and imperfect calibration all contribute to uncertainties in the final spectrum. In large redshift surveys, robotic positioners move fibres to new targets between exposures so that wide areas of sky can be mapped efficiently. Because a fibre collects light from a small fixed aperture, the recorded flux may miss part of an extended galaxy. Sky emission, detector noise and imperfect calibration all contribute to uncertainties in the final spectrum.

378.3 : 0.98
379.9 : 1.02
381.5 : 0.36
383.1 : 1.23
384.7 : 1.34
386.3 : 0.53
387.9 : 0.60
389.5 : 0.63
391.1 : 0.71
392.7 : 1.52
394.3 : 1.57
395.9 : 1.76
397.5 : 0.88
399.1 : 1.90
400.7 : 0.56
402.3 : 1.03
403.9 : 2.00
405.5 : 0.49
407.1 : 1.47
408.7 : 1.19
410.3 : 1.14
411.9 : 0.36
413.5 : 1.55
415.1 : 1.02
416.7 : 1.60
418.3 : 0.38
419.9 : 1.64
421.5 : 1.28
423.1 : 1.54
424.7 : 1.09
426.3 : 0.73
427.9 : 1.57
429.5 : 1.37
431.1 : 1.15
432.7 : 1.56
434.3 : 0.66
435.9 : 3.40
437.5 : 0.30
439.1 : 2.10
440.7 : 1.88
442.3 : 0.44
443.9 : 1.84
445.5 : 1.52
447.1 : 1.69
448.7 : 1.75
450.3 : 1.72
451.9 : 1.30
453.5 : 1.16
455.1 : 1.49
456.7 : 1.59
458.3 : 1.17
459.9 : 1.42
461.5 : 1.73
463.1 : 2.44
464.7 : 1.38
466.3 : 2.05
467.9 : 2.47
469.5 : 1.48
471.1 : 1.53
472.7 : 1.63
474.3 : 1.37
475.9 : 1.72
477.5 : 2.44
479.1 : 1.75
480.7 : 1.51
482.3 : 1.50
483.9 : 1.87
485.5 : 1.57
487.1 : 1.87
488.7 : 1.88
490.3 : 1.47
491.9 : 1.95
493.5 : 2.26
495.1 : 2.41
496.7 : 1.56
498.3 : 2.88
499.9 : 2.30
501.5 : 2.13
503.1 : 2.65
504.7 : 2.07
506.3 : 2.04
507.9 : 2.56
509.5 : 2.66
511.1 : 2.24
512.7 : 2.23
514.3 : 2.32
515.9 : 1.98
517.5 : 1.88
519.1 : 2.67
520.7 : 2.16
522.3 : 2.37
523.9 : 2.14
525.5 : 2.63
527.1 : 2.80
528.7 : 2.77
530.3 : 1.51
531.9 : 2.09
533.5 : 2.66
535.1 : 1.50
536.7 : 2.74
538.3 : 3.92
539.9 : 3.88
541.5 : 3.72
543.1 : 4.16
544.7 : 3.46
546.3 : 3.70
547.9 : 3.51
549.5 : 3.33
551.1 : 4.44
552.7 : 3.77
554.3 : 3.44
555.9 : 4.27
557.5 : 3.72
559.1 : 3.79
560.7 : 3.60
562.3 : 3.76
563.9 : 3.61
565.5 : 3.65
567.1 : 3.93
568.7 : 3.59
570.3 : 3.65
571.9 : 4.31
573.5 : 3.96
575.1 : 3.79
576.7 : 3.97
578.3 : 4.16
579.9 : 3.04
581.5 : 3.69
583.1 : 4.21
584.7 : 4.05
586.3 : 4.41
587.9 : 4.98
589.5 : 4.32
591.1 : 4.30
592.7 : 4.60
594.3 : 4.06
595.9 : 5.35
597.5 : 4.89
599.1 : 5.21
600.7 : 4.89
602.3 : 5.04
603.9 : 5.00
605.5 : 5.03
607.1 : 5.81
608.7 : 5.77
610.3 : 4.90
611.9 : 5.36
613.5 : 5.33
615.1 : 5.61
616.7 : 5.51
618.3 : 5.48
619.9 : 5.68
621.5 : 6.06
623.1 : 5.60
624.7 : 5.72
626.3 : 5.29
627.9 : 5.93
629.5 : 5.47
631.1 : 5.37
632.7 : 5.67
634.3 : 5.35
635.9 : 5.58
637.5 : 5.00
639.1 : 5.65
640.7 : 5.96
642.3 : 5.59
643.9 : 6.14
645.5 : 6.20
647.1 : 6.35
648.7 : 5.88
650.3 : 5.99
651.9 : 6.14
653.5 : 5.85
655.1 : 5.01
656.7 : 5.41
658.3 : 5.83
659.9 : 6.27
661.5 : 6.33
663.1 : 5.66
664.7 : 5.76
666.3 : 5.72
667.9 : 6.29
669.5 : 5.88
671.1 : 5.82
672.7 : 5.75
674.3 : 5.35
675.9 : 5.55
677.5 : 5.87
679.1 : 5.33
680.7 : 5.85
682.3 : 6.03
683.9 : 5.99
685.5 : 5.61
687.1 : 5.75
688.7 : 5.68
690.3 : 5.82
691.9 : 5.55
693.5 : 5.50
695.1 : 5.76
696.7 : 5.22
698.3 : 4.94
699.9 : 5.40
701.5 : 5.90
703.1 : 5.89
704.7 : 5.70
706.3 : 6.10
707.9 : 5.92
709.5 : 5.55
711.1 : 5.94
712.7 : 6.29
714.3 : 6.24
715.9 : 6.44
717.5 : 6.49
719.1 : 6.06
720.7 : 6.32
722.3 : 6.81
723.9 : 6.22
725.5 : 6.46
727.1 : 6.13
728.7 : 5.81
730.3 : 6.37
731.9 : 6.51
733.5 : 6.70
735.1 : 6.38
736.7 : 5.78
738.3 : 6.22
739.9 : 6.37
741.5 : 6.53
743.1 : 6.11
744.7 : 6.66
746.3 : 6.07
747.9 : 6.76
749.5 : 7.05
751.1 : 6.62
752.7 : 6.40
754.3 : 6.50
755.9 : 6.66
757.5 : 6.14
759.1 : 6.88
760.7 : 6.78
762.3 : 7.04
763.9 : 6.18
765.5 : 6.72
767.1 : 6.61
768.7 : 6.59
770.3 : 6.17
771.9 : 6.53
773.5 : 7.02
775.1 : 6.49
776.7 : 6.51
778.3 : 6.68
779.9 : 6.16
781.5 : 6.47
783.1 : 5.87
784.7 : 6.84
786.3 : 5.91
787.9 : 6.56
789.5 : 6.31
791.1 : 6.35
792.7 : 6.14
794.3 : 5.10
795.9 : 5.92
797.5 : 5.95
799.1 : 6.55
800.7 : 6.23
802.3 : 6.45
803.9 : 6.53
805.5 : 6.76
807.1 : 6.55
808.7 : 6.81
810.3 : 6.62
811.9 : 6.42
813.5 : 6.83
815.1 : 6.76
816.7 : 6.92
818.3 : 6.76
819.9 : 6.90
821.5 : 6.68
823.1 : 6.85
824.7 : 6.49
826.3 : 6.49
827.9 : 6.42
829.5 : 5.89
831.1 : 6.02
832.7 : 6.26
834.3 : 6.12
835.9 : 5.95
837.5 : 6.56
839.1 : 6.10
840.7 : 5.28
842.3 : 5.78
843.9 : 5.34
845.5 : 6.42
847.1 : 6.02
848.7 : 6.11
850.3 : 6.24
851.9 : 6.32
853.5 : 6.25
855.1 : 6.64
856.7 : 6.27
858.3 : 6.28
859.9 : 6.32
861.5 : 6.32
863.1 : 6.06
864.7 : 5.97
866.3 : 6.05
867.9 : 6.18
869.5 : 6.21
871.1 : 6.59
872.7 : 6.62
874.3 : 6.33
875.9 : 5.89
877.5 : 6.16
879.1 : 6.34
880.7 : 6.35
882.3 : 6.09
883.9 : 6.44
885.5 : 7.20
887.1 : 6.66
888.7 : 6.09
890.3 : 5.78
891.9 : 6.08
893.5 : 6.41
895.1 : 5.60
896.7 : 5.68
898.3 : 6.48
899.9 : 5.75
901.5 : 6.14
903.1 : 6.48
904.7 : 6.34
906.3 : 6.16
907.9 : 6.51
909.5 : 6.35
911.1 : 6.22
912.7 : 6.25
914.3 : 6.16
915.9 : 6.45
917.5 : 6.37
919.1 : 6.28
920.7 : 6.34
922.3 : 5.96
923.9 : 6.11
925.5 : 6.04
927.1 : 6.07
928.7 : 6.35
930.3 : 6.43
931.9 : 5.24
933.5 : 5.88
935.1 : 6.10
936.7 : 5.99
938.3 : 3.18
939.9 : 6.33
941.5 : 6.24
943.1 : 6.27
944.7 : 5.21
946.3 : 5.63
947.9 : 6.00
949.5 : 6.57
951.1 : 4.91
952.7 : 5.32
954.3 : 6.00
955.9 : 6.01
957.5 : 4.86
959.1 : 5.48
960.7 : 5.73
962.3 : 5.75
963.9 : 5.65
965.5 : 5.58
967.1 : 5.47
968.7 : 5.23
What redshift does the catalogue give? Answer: 0.348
